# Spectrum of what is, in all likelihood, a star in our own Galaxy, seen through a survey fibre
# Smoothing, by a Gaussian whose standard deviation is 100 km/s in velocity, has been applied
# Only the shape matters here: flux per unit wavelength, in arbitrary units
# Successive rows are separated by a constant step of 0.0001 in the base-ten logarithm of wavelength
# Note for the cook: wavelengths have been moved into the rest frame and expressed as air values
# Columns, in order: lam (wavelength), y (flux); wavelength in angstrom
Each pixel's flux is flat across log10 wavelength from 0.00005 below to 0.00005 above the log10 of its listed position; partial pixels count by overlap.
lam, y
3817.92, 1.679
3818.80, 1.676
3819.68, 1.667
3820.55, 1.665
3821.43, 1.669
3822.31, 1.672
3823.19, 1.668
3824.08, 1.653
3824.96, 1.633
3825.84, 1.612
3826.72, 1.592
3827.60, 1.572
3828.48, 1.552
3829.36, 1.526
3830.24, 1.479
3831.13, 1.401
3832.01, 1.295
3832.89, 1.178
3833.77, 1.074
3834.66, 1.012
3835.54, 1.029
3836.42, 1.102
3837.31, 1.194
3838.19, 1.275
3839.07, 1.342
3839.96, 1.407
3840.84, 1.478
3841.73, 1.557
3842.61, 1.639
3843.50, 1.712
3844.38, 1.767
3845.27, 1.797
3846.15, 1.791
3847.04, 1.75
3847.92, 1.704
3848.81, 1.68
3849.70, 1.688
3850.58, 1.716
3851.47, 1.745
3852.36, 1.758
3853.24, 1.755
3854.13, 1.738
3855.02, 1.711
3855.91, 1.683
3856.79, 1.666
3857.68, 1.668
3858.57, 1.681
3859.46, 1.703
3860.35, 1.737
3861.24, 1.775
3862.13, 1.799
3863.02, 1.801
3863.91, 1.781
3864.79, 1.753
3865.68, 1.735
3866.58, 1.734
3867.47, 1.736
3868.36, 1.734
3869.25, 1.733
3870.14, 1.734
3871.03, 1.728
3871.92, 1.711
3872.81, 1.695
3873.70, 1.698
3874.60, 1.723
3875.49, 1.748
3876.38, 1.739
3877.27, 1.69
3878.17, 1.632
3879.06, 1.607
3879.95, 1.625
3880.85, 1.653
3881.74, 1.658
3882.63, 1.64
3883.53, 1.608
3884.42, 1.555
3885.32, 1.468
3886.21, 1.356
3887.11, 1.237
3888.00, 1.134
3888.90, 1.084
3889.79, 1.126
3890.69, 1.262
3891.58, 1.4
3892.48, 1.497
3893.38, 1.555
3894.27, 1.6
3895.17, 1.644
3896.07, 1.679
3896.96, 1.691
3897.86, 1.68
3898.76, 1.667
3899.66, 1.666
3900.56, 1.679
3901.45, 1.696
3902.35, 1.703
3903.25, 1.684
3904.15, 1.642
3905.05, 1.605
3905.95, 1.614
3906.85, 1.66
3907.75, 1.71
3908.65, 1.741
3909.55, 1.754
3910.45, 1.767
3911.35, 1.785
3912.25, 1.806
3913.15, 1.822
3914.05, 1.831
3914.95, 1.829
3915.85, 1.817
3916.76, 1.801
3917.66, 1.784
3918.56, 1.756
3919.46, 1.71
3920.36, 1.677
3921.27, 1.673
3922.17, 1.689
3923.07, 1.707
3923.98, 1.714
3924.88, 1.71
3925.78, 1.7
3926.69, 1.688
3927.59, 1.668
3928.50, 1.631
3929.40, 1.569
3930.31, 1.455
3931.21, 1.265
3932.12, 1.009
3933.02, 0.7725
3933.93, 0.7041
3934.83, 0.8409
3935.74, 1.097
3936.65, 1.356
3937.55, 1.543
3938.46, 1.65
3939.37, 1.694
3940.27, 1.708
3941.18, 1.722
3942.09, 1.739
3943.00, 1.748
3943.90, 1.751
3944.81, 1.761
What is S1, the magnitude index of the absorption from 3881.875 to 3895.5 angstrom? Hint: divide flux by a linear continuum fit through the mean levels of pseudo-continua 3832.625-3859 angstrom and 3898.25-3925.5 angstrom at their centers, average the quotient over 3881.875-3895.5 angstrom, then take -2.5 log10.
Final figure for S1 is 0.17 mag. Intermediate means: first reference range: 1.55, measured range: 1.41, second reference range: 1.72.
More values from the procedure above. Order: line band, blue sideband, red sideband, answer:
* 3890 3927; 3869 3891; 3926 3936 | -0.21 mag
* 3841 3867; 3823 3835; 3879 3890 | -0.19 mag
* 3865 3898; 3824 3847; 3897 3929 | 0.02 mag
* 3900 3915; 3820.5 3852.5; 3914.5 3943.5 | -0.12 mag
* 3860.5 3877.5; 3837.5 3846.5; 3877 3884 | -0.08 mag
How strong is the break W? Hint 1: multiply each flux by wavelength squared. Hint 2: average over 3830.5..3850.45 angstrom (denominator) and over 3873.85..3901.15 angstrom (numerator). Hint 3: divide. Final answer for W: 1.09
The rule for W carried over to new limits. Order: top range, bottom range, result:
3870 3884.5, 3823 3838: 1.24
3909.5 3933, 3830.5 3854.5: 1.15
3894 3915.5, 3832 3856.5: 1.15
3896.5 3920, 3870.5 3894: 1.14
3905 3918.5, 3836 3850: 1.17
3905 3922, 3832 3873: 1.12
